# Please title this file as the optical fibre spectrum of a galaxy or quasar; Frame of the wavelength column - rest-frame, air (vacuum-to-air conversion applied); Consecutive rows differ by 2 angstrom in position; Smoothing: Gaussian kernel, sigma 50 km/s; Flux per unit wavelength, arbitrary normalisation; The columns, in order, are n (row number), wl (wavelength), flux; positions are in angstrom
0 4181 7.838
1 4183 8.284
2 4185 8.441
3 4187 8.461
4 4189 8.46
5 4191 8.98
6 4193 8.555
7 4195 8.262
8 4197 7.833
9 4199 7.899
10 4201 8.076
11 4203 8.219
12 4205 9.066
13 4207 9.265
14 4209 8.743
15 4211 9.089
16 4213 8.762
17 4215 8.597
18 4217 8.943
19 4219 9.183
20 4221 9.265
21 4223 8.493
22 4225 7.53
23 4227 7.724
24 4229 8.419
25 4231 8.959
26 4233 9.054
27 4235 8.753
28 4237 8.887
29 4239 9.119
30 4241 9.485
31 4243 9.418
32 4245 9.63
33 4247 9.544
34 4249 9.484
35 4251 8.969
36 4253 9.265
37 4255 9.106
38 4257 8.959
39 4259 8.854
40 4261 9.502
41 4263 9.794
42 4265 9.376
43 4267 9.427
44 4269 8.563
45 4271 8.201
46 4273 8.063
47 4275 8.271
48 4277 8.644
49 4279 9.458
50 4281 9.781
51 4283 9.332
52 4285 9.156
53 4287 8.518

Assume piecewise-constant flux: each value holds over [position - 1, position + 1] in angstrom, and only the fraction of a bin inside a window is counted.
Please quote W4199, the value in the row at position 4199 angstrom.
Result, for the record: 7.899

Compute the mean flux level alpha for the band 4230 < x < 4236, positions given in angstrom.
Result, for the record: 8.92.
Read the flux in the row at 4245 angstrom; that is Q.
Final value 9.63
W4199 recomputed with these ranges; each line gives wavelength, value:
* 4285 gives 9.156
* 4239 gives 9.119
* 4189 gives 8.46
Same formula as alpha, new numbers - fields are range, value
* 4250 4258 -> 9.07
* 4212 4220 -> 8.87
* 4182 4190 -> 8.41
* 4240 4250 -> 9.51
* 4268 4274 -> 8.28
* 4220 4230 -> 8.29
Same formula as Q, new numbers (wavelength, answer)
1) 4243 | 9.418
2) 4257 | 8.959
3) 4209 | 8.743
